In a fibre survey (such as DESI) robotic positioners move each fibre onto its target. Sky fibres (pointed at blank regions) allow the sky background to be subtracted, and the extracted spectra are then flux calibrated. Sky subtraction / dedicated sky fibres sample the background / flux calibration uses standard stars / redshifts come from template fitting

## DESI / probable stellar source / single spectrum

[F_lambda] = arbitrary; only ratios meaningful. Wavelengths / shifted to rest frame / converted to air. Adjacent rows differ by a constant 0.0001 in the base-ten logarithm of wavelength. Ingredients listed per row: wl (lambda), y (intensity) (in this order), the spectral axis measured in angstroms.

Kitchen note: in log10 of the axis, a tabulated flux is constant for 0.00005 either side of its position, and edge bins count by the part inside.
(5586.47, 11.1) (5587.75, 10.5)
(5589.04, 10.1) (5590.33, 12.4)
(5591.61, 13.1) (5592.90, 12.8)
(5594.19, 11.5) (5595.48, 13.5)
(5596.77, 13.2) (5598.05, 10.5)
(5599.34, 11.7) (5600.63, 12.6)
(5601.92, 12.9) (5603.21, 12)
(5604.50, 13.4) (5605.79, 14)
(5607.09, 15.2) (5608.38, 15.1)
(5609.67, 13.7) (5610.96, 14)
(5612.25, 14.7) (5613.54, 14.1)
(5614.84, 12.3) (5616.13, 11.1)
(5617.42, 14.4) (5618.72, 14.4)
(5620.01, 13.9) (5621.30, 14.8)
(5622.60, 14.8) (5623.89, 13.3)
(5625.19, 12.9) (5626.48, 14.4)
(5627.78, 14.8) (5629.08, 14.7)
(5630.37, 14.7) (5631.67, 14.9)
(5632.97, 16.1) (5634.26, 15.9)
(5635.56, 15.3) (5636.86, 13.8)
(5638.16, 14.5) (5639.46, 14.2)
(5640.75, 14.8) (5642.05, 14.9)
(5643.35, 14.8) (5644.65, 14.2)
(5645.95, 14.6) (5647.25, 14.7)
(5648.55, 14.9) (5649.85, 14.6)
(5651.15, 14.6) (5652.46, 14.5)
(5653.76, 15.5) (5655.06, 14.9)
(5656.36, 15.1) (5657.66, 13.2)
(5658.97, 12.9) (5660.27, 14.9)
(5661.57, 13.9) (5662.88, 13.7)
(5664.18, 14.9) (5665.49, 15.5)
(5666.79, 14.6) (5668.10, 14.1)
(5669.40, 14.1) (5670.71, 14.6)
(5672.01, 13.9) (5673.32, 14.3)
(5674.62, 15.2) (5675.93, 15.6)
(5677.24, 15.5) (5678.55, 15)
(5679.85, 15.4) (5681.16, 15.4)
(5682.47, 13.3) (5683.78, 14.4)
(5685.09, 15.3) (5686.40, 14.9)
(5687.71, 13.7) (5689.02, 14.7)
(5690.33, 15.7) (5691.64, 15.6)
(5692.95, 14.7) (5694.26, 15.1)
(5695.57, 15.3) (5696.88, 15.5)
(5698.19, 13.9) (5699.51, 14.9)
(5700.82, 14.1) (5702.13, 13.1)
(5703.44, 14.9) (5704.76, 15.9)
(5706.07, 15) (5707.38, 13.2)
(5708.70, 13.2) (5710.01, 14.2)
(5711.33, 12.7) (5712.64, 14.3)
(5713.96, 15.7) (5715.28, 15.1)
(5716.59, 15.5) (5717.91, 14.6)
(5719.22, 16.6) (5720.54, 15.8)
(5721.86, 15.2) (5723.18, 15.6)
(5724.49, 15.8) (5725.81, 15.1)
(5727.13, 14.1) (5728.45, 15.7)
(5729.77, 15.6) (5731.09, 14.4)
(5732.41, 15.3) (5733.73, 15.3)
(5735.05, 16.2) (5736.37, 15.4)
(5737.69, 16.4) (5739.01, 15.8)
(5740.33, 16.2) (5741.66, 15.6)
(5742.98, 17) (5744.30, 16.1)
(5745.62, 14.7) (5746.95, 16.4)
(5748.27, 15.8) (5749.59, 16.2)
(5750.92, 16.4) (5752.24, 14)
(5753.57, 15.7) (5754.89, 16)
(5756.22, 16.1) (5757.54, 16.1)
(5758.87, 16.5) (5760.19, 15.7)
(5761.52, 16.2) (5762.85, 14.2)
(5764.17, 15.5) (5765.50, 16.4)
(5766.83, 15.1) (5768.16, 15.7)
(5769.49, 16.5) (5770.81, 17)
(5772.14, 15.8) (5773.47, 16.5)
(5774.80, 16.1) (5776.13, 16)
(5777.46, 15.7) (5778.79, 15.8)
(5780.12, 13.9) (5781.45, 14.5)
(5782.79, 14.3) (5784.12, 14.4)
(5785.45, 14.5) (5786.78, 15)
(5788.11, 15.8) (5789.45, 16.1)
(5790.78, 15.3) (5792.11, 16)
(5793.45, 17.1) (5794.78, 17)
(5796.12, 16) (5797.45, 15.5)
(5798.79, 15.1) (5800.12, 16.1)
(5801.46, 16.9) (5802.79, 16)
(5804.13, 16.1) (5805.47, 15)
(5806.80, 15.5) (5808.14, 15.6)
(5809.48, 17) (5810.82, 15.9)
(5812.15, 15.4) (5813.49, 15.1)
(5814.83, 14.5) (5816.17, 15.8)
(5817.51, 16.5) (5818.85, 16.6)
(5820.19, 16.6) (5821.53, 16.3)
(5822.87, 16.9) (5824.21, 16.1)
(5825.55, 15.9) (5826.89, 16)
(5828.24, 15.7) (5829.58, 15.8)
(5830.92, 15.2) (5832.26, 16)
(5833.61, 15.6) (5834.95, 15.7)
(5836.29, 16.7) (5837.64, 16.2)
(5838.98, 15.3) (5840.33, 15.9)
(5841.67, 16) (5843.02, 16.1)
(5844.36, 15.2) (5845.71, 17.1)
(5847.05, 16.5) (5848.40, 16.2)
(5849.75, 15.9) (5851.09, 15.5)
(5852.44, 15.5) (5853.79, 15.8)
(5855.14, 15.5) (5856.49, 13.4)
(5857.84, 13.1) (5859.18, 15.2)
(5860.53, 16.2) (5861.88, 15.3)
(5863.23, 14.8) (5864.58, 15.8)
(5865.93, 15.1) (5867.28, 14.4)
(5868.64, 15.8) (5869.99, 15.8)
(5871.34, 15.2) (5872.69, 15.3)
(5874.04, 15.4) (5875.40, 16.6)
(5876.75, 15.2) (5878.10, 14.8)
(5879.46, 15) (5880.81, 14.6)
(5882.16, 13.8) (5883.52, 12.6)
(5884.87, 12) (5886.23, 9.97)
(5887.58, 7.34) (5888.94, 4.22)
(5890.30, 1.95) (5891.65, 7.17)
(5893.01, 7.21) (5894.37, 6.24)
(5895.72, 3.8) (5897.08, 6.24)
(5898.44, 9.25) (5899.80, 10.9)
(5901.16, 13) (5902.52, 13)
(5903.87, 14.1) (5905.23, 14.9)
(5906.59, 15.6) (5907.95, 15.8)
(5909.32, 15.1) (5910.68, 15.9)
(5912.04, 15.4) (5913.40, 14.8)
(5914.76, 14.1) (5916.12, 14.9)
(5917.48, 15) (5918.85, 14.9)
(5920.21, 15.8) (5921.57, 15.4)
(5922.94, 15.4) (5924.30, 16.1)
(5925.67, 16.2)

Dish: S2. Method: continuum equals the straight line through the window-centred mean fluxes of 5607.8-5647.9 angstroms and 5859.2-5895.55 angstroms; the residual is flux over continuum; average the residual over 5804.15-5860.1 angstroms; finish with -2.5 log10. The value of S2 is -0.22 mag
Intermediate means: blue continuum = 14.3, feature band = 15.8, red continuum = 12.5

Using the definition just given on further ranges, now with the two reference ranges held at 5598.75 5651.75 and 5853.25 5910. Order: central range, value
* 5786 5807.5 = -0.21 mag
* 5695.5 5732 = -0.09 mag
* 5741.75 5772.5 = -0.18 mag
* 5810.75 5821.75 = -0.21 mag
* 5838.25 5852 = -0.23 mag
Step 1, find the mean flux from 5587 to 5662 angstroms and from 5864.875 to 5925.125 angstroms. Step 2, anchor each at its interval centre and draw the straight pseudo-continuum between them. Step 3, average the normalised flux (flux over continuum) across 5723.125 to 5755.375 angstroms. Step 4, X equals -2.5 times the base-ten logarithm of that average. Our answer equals -0.165 mag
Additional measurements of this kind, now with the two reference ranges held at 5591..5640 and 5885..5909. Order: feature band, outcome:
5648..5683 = -0.124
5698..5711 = -0.144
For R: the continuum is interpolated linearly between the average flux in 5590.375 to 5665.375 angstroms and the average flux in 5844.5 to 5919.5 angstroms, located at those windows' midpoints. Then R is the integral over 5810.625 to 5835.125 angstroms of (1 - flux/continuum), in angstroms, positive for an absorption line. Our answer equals -4.3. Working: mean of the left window 14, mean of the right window 13.4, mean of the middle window 15.9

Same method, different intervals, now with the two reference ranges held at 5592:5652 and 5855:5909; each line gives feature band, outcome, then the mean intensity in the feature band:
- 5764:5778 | -3.10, 16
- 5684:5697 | -1.37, 15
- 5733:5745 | -2.42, 16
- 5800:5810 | -2.36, 16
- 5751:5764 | -2.39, 15.7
